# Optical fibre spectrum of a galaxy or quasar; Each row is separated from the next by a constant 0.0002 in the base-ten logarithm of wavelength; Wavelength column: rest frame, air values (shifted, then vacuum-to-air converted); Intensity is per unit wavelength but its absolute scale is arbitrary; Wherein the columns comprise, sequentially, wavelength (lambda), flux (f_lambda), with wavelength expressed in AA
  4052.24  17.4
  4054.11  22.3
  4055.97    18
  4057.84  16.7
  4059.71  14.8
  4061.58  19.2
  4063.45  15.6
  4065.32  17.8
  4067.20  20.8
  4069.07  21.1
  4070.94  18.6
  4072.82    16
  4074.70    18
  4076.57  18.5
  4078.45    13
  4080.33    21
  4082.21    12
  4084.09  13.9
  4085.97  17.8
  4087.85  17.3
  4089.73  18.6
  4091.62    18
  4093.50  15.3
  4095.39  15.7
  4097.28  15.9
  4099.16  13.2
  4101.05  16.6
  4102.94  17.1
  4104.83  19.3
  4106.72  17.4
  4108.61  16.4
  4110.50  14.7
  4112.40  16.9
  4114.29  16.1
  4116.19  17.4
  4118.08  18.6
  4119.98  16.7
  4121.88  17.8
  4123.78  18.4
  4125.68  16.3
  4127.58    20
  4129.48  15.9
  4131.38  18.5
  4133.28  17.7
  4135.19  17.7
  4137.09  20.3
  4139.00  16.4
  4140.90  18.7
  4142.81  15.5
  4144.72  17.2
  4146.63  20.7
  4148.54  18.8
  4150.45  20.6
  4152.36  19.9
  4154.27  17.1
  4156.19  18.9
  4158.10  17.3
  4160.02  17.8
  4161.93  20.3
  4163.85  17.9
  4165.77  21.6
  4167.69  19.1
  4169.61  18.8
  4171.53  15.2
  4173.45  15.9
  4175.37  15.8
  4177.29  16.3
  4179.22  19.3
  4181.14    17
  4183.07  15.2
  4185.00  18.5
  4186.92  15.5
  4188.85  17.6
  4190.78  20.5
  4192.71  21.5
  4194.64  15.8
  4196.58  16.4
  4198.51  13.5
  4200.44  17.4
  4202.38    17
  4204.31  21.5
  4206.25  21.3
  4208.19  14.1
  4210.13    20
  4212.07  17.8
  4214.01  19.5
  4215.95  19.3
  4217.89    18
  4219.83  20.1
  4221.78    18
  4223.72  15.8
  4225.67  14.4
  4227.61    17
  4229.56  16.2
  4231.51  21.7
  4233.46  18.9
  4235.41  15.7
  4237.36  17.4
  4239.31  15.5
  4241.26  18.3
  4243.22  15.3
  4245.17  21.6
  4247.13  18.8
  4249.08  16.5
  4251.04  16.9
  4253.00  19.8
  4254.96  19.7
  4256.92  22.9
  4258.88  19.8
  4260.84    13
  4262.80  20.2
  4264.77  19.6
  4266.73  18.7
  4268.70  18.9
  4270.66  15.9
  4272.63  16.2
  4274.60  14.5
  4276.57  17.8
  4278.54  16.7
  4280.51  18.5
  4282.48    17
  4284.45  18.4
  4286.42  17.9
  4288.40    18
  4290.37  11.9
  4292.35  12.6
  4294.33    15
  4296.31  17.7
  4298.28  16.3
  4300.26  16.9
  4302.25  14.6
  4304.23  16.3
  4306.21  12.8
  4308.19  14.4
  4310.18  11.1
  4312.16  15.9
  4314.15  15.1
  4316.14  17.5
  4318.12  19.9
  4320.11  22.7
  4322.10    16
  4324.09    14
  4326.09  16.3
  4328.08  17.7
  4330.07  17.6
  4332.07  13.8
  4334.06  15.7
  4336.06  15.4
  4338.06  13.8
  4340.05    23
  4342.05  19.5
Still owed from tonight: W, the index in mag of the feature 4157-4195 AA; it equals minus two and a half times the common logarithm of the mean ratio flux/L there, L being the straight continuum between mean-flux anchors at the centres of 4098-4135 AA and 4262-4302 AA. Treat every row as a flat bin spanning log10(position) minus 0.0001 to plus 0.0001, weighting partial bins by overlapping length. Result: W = -0.05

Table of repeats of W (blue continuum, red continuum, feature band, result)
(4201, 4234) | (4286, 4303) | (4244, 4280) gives -0.09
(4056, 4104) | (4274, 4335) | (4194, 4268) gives -0.10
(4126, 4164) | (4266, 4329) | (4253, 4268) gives -0.14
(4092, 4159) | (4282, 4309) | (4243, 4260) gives -0.19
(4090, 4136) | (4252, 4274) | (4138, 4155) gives -0.06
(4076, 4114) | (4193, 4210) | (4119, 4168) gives -0.09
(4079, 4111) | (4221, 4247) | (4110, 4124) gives -0.03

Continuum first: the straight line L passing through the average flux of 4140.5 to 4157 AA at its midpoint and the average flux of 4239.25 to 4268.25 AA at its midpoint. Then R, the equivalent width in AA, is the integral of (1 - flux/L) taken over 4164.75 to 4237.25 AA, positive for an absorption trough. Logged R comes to 3.15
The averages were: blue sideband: 18.6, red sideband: 18.5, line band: 17.8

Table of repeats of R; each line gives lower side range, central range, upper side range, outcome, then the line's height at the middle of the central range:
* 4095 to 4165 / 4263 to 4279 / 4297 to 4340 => -1.0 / 16.5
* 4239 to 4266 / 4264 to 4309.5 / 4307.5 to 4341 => 3.2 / 17.5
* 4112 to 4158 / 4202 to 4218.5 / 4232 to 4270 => -0.5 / 18.2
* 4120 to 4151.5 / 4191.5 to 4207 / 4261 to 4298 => -0.4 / 17.6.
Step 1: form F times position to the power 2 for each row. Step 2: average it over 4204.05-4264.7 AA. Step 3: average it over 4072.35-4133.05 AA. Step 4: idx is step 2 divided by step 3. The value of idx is 1.2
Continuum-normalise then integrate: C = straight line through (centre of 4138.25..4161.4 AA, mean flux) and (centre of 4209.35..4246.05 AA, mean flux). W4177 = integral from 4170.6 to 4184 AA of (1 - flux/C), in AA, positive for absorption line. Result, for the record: 1.3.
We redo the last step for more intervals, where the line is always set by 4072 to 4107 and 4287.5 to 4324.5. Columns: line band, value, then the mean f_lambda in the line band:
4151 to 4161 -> -1.2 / 18.3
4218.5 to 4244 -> -2.0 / 17.3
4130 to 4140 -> -1.0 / 18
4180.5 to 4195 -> -1.4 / 17.8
